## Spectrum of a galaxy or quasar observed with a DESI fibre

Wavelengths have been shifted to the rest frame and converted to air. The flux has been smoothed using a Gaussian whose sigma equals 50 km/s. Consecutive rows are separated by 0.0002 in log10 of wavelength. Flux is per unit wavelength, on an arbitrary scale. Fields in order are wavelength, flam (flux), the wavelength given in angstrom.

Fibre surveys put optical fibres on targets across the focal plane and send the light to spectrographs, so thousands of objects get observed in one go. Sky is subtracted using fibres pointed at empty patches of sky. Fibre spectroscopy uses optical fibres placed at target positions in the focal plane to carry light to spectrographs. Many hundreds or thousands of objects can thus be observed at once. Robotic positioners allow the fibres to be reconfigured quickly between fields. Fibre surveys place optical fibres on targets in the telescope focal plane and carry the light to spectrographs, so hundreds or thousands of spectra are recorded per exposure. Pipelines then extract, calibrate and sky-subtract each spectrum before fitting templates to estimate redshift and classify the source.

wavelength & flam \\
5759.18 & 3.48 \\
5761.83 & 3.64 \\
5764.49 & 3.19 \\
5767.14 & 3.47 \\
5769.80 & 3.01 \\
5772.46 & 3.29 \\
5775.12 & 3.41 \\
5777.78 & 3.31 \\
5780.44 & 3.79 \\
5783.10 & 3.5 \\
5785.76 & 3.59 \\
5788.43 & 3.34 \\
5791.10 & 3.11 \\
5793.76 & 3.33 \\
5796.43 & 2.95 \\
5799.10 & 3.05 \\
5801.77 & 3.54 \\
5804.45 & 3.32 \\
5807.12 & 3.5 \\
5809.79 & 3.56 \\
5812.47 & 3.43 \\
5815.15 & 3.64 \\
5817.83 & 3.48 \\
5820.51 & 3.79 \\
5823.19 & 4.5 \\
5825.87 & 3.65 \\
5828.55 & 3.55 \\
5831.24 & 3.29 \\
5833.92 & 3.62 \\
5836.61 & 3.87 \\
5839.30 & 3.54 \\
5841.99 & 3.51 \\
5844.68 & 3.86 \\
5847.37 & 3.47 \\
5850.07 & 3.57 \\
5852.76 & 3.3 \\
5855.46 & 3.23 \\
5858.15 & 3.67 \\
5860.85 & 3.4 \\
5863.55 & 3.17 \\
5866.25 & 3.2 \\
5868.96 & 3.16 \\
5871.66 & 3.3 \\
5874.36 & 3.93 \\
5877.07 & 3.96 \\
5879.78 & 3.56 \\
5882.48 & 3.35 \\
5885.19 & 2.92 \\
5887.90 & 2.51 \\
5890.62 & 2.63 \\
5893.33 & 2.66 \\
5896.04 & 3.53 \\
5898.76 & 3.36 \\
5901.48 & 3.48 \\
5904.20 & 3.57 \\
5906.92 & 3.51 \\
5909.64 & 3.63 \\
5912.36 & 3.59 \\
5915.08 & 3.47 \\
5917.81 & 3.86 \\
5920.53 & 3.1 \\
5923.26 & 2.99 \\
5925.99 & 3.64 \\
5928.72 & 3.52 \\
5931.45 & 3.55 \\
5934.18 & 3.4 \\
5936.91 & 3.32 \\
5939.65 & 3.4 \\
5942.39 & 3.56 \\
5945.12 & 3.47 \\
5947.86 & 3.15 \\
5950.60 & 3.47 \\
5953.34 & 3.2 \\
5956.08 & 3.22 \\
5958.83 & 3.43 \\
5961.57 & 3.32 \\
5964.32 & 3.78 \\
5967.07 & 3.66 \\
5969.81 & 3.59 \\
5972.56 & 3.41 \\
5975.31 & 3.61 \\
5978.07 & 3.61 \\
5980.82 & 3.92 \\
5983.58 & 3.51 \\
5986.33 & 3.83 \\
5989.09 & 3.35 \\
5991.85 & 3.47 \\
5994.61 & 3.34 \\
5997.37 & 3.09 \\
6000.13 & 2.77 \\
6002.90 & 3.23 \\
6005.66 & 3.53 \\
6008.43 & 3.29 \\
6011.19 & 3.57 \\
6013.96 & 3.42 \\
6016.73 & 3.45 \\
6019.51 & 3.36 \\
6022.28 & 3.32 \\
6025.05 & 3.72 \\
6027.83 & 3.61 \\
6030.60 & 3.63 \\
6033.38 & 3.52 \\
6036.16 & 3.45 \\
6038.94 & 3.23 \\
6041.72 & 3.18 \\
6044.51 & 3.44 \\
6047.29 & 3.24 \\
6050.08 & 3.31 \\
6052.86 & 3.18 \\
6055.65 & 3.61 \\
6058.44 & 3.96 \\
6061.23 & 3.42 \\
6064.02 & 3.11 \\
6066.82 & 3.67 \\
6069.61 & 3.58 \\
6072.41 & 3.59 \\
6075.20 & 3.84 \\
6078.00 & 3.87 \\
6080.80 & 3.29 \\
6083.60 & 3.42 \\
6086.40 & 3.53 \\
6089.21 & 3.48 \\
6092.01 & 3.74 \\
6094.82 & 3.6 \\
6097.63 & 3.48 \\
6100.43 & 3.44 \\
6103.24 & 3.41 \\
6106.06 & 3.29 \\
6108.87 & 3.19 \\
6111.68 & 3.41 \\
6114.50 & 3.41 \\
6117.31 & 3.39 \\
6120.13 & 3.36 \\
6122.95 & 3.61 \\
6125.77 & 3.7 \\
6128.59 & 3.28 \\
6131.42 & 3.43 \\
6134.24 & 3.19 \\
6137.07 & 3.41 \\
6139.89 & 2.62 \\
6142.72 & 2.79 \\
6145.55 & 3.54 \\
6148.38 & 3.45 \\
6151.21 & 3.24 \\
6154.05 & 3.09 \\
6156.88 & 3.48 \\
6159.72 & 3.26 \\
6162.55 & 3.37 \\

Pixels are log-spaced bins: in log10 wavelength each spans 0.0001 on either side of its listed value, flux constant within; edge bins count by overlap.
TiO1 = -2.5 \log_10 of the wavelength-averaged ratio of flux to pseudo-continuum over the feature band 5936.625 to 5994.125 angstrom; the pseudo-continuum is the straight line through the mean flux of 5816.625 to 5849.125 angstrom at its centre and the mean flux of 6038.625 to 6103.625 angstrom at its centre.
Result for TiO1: 0.03 mag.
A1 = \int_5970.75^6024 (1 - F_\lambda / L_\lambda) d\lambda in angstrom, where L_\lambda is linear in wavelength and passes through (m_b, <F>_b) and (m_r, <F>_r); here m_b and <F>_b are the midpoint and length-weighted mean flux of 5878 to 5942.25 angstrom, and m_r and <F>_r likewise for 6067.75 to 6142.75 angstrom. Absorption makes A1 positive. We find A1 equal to -0.76 angstrom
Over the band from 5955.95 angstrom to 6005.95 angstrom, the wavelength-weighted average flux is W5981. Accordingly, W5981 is 3.46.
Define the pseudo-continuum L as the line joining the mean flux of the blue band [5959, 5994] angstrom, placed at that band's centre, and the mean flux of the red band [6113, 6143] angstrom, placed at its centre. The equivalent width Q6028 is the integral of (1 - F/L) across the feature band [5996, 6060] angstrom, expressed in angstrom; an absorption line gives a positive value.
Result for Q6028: 1.63 angstrom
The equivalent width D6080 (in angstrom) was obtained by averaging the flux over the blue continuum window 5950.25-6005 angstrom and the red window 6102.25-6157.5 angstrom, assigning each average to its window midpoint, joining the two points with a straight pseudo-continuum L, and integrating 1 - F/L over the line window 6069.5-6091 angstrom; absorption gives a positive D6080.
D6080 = -1.4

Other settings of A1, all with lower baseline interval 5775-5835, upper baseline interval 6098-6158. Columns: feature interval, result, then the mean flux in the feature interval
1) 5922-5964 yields 0.4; 3.39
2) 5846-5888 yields 0.9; 3.38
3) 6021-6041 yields -0.7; 3.49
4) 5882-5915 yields 2.0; 3.23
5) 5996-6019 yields 0.6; 3.3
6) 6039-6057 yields 0.2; 3.32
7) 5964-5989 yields -1.7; 3.64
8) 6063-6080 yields -1.3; 3.61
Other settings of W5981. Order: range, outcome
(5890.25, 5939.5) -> 3.39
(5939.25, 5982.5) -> 3.49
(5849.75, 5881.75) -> 3.45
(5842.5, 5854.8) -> 3.53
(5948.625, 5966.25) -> 3.4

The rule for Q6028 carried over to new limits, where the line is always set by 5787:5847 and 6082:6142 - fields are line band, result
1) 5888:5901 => 1.7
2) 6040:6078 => -0.8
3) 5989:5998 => 0.3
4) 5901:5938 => 0.0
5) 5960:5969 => -0.3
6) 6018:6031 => -0.3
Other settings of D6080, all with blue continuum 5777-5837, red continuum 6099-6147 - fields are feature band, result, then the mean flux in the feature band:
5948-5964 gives 0.4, 3.34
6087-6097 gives -0.7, 3.59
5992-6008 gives 0.8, 3.22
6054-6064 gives -0.6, 3.57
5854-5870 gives 0.8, 3.31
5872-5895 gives 1.7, 3.2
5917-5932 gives 0.1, 3.42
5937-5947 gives 0.0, 3.44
